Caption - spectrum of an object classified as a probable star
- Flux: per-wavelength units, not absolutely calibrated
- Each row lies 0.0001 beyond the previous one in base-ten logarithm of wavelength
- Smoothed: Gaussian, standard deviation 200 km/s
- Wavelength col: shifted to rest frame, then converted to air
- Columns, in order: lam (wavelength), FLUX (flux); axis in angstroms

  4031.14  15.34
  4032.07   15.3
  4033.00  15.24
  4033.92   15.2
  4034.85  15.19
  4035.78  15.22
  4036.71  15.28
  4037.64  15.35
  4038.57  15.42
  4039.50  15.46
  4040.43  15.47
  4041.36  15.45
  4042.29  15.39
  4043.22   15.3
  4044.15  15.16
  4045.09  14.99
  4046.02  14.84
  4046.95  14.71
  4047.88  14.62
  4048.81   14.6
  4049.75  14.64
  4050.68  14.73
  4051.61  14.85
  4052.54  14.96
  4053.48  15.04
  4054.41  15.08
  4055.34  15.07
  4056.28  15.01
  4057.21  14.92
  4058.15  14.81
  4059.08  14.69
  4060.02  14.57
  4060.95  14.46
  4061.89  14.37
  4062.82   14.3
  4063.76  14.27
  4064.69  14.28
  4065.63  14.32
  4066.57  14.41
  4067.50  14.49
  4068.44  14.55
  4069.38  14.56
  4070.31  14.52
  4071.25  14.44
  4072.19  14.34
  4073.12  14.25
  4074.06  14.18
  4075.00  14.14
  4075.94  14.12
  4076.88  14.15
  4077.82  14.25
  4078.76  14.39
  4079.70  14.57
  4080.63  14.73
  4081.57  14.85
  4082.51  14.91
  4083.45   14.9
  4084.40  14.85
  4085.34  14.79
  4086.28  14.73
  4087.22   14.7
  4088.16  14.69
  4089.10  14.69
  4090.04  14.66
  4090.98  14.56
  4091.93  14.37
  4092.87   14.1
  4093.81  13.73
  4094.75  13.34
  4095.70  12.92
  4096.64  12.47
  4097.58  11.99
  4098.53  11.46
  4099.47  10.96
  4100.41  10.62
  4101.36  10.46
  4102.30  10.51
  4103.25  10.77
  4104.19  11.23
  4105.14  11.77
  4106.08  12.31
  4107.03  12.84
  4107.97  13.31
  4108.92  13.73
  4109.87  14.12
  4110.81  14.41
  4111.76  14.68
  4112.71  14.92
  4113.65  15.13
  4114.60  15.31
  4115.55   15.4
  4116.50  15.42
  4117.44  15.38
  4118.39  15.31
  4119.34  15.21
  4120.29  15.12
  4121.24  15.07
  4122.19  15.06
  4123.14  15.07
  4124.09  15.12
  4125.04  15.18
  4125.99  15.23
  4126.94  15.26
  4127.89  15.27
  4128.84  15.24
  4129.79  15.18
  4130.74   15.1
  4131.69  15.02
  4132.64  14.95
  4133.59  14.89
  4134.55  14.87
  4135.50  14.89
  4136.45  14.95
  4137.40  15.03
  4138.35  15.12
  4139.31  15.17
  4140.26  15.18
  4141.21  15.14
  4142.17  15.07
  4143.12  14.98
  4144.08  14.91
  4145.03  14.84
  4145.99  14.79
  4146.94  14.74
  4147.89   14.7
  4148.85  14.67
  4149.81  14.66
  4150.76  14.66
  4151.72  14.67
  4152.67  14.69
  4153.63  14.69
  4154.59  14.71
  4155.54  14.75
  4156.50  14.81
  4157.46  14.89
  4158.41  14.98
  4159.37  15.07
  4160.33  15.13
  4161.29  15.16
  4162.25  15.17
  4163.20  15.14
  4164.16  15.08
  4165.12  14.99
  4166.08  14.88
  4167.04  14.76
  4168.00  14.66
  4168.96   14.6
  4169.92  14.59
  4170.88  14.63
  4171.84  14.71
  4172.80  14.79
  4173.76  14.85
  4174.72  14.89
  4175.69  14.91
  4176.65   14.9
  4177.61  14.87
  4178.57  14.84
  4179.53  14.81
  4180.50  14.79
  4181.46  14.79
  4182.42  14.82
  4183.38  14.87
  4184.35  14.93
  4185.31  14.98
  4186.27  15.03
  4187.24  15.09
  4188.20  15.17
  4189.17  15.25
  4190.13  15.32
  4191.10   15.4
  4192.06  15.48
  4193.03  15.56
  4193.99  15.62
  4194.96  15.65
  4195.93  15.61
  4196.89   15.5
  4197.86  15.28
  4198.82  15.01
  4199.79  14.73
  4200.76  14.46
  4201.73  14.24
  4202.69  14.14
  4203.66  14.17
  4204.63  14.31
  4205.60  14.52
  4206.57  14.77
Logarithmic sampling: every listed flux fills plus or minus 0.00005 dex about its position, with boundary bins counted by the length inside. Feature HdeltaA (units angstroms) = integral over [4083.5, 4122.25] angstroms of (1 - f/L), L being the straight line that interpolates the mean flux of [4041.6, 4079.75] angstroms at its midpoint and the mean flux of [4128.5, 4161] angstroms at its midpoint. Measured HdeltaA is 2.85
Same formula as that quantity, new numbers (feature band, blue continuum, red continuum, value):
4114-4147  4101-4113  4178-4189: -4.3 angstroms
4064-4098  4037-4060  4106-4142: 1.5 angstroms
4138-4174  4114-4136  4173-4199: 0.6 angstroms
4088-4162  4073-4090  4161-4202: 2.2 angstroms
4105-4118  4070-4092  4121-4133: 0.6 angstroms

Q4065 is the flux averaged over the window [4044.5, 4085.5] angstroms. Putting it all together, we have 14.6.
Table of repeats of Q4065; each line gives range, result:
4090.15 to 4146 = 14.1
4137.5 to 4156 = 14.9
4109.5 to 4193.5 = 15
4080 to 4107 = 13.2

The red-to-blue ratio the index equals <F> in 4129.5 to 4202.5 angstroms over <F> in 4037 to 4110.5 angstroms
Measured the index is 1.06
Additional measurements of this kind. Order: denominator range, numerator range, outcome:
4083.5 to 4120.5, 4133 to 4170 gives 1.09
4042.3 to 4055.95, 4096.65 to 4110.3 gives 0.80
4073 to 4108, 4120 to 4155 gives 1.12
